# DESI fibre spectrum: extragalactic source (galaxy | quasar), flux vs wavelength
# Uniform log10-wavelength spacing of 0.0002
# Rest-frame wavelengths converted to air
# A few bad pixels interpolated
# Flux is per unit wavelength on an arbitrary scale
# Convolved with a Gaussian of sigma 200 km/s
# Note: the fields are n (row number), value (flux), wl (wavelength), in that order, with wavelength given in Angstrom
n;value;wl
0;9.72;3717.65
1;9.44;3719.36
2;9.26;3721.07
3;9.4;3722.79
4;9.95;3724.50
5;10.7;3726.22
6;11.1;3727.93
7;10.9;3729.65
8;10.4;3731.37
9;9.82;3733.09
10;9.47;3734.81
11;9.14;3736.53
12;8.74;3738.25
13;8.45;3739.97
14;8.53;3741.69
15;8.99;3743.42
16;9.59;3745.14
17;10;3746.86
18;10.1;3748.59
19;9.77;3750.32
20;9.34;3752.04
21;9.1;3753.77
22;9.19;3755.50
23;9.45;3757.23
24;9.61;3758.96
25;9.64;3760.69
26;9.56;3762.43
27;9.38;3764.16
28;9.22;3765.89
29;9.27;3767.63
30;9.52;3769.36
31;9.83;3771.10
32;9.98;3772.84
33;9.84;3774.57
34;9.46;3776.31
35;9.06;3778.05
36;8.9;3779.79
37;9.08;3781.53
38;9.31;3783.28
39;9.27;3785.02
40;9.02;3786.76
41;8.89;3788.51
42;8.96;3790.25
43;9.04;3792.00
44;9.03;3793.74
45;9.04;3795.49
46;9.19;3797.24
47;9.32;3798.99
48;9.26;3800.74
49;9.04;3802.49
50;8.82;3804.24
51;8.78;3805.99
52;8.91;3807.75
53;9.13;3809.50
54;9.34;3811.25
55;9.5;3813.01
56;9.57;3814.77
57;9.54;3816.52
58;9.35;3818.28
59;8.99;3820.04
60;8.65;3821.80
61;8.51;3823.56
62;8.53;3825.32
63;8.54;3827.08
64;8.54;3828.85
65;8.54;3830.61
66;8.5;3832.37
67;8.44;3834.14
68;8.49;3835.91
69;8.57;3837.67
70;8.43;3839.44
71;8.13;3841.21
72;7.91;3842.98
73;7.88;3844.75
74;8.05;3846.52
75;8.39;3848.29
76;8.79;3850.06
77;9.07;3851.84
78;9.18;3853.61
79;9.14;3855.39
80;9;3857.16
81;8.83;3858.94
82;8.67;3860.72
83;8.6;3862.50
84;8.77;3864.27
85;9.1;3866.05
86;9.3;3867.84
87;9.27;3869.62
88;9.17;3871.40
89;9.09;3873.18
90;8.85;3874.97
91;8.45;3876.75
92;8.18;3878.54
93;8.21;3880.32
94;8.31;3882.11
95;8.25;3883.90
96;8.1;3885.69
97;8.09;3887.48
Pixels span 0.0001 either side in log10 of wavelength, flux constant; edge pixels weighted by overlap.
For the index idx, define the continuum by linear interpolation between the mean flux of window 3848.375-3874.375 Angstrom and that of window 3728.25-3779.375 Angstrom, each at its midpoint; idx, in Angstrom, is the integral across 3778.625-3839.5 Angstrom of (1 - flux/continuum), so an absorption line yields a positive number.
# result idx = 1.9 Angstrom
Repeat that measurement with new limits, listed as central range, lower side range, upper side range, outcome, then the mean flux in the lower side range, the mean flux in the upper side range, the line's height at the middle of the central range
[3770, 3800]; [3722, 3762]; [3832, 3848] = -0.7 Angstrom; 9.62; 8.26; 9.03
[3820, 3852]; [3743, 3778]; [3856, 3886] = 1.9 Angstrom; 9.54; 8.73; 8.99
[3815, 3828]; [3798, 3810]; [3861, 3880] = 0.1 Angstrom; 9.04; 8.85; 8.99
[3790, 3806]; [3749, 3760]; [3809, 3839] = 0.0 Angstrom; 9.45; 8.86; 9.08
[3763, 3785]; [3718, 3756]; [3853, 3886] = -0.1 Angstrom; 9.61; 8.77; 9.38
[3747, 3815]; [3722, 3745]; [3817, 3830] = -0.9 Angstrom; 9.66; 8.75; 9.18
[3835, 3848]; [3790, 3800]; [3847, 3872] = 1.1 Angstrom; 9.11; 8.93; 8.98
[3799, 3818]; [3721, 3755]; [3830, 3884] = -0.3 Angstrom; 9.64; 8.64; 9.05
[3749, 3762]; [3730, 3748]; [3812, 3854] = -0.3 Angstrom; 9.37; 8.67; 9.25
